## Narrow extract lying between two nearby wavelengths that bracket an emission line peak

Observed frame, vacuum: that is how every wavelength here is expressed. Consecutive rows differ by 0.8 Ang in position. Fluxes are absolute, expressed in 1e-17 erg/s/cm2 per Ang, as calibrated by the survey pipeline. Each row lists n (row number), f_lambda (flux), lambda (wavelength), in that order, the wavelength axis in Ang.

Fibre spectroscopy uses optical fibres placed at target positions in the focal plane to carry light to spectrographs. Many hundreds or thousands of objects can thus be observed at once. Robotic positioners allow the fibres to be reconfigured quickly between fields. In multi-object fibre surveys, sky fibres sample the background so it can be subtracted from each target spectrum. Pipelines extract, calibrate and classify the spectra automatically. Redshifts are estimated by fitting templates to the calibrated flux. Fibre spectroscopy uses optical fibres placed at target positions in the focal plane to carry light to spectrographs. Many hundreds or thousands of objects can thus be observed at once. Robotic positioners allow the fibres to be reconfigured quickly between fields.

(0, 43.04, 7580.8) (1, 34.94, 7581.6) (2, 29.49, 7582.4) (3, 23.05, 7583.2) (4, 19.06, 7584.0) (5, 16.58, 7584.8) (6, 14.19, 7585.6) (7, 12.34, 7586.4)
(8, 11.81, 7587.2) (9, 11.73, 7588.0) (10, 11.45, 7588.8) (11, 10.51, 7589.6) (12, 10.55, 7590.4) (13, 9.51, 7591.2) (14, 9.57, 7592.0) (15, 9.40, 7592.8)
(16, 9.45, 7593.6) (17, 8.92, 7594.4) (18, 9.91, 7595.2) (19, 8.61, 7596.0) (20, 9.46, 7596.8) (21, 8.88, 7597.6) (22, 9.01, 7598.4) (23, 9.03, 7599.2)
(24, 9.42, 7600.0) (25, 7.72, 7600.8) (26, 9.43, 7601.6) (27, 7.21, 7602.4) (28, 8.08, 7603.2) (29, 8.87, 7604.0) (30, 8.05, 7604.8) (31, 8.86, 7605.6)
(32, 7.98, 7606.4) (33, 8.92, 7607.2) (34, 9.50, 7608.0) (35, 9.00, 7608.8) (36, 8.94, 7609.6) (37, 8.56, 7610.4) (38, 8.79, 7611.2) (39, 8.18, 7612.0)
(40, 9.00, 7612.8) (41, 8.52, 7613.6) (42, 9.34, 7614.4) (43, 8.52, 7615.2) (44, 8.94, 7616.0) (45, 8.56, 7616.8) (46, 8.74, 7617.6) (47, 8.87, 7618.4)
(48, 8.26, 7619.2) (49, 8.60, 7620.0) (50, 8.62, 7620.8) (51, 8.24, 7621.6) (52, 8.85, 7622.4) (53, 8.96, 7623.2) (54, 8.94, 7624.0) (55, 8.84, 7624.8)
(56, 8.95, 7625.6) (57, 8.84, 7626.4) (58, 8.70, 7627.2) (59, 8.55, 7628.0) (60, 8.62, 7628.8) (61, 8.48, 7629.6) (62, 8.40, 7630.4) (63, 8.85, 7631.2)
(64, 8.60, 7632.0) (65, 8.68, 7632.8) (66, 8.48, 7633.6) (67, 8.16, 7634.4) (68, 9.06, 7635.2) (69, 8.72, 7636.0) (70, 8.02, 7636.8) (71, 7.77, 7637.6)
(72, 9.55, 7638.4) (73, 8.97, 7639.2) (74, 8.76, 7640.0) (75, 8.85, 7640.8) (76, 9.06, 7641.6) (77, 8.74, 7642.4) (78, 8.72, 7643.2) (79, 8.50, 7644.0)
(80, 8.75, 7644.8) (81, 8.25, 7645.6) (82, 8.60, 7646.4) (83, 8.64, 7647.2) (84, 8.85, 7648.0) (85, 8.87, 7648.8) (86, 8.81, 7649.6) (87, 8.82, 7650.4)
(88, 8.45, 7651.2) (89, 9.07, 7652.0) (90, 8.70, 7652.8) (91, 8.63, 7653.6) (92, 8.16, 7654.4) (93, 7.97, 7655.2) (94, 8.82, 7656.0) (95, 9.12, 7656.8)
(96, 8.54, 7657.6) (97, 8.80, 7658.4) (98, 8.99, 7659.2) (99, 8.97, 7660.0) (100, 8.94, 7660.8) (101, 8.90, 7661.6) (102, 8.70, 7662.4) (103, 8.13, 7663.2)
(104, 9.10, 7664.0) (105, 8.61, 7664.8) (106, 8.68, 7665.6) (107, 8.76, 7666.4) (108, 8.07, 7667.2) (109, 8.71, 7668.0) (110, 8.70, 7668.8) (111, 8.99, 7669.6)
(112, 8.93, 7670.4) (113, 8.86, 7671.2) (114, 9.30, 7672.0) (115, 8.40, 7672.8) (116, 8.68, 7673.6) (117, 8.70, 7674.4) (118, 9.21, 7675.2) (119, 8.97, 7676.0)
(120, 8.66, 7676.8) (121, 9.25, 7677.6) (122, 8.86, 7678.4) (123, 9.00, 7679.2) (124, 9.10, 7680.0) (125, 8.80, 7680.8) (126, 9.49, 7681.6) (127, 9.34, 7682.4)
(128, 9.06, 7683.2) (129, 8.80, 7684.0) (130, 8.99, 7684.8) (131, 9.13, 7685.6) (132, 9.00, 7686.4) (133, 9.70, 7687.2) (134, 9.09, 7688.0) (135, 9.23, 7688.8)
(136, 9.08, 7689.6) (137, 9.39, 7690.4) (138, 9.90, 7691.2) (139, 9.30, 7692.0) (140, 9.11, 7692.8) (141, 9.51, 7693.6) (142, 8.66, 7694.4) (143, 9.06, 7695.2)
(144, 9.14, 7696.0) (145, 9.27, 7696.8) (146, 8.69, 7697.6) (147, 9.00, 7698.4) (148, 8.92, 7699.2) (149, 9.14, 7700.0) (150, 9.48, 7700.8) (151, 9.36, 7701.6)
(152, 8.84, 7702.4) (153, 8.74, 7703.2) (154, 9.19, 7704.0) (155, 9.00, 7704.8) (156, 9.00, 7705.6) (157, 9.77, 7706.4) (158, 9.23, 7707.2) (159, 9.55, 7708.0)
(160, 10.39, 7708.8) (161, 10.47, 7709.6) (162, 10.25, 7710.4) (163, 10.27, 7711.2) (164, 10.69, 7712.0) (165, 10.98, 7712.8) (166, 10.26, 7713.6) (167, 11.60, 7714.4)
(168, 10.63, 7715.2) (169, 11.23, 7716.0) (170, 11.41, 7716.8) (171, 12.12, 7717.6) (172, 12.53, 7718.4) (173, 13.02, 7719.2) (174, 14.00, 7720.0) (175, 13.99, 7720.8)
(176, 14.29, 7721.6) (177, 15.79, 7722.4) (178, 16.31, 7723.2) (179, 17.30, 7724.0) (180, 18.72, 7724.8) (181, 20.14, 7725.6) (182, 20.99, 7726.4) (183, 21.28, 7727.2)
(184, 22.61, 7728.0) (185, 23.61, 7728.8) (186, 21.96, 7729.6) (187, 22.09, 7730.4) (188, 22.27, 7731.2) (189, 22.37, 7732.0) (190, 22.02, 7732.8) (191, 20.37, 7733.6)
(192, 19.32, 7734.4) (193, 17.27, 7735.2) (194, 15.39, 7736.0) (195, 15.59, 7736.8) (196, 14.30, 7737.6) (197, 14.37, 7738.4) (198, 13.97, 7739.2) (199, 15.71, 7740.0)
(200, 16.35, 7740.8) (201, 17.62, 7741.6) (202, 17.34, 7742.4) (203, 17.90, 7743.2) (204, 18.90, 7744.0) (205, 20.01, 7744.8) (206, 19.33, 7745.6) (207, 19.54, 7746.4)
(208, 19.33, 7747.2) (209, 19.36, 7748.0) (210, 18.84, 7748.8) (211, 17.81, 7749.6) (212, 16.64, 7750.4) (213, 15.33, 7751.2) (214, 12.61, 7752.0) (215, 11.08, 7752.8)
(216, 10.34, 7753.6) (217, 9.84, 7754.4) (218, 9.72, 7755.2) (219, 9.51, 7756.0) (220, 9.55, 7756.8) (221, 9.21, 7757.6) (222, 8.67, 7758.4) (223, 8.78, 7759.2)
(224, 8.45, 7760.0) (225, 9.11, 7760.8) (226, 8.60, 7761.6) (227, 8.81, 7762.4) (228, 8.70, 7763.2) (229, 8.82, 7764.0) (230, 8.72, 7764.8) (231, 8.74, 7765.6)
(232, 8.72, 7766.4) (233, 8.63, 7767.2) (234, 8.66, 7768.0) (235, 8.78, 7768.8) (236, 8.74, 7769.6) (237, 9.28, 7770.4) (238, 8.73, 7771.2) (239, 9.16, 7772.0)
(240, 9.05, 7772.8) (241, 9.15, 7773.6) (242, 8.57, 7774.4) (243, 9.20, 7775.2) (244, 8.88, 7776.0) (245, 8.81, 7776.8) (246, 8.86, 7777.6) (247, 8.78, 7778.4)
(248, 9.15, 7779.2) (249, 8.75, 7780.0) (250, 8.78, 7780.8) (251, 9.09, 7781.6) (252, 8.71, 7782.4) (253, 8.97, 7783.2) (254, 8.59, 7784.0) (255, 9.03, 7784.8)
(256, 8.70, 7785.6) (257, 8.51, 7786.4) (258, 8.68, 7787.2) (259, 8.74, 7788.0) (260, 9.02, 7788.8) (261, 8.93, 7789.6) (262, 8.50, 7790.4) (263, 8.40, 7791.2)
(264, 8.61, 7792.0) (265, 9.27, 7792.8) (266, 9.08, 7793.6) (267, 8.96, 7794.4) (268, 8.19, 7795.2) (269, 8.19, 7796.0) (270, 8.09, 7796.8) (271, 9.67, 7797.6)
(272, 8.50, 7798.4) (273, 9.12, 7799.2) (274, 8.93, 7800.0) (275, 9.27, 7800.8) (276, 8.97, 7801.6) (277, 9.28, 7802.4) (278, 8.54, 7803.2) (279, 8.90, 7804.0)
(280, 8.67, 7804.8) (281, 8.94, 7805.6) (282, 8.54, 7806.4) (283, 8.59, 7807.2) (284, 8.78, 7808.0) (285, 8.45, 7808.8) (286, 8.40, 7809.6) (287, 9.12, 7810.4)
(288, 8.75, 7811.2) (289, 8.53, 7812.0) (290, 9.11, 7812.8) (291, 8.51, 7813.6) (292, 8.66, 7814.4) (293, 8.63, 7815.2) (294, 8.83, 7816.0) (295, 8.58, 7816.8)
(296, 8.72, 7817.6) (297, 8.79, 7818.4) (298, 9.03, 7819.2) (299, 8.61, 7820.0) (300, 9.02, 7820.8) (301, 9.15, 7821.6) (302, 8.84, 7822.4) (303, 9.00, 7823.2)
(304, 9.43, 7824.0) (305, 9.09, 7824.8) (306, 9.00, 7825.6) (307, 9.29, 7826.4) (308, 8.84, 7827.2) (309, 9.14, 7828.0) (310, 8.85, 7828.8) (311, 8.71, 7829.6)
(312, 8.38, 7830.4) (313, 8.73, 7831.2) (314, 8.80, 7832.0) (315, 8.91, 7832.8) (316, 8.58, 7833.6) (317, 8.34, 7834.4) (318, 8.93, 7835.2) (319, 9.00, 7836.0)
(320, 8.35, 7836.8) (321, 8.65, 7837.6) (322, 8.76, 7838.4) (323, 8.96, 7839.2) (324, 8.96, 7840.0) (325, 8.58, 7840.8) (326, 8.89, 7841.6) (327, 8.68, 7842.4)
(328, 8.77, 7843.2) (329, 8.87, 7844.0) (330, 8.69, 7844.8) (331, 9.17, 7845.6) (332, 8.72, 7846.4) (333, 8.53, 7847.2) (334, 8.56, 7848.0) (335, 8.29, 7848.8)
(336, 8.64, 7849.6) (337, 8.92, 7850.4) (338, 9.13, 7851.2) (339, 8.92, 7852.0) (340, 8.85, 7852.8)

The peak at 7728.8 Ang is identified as [S II] 6716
